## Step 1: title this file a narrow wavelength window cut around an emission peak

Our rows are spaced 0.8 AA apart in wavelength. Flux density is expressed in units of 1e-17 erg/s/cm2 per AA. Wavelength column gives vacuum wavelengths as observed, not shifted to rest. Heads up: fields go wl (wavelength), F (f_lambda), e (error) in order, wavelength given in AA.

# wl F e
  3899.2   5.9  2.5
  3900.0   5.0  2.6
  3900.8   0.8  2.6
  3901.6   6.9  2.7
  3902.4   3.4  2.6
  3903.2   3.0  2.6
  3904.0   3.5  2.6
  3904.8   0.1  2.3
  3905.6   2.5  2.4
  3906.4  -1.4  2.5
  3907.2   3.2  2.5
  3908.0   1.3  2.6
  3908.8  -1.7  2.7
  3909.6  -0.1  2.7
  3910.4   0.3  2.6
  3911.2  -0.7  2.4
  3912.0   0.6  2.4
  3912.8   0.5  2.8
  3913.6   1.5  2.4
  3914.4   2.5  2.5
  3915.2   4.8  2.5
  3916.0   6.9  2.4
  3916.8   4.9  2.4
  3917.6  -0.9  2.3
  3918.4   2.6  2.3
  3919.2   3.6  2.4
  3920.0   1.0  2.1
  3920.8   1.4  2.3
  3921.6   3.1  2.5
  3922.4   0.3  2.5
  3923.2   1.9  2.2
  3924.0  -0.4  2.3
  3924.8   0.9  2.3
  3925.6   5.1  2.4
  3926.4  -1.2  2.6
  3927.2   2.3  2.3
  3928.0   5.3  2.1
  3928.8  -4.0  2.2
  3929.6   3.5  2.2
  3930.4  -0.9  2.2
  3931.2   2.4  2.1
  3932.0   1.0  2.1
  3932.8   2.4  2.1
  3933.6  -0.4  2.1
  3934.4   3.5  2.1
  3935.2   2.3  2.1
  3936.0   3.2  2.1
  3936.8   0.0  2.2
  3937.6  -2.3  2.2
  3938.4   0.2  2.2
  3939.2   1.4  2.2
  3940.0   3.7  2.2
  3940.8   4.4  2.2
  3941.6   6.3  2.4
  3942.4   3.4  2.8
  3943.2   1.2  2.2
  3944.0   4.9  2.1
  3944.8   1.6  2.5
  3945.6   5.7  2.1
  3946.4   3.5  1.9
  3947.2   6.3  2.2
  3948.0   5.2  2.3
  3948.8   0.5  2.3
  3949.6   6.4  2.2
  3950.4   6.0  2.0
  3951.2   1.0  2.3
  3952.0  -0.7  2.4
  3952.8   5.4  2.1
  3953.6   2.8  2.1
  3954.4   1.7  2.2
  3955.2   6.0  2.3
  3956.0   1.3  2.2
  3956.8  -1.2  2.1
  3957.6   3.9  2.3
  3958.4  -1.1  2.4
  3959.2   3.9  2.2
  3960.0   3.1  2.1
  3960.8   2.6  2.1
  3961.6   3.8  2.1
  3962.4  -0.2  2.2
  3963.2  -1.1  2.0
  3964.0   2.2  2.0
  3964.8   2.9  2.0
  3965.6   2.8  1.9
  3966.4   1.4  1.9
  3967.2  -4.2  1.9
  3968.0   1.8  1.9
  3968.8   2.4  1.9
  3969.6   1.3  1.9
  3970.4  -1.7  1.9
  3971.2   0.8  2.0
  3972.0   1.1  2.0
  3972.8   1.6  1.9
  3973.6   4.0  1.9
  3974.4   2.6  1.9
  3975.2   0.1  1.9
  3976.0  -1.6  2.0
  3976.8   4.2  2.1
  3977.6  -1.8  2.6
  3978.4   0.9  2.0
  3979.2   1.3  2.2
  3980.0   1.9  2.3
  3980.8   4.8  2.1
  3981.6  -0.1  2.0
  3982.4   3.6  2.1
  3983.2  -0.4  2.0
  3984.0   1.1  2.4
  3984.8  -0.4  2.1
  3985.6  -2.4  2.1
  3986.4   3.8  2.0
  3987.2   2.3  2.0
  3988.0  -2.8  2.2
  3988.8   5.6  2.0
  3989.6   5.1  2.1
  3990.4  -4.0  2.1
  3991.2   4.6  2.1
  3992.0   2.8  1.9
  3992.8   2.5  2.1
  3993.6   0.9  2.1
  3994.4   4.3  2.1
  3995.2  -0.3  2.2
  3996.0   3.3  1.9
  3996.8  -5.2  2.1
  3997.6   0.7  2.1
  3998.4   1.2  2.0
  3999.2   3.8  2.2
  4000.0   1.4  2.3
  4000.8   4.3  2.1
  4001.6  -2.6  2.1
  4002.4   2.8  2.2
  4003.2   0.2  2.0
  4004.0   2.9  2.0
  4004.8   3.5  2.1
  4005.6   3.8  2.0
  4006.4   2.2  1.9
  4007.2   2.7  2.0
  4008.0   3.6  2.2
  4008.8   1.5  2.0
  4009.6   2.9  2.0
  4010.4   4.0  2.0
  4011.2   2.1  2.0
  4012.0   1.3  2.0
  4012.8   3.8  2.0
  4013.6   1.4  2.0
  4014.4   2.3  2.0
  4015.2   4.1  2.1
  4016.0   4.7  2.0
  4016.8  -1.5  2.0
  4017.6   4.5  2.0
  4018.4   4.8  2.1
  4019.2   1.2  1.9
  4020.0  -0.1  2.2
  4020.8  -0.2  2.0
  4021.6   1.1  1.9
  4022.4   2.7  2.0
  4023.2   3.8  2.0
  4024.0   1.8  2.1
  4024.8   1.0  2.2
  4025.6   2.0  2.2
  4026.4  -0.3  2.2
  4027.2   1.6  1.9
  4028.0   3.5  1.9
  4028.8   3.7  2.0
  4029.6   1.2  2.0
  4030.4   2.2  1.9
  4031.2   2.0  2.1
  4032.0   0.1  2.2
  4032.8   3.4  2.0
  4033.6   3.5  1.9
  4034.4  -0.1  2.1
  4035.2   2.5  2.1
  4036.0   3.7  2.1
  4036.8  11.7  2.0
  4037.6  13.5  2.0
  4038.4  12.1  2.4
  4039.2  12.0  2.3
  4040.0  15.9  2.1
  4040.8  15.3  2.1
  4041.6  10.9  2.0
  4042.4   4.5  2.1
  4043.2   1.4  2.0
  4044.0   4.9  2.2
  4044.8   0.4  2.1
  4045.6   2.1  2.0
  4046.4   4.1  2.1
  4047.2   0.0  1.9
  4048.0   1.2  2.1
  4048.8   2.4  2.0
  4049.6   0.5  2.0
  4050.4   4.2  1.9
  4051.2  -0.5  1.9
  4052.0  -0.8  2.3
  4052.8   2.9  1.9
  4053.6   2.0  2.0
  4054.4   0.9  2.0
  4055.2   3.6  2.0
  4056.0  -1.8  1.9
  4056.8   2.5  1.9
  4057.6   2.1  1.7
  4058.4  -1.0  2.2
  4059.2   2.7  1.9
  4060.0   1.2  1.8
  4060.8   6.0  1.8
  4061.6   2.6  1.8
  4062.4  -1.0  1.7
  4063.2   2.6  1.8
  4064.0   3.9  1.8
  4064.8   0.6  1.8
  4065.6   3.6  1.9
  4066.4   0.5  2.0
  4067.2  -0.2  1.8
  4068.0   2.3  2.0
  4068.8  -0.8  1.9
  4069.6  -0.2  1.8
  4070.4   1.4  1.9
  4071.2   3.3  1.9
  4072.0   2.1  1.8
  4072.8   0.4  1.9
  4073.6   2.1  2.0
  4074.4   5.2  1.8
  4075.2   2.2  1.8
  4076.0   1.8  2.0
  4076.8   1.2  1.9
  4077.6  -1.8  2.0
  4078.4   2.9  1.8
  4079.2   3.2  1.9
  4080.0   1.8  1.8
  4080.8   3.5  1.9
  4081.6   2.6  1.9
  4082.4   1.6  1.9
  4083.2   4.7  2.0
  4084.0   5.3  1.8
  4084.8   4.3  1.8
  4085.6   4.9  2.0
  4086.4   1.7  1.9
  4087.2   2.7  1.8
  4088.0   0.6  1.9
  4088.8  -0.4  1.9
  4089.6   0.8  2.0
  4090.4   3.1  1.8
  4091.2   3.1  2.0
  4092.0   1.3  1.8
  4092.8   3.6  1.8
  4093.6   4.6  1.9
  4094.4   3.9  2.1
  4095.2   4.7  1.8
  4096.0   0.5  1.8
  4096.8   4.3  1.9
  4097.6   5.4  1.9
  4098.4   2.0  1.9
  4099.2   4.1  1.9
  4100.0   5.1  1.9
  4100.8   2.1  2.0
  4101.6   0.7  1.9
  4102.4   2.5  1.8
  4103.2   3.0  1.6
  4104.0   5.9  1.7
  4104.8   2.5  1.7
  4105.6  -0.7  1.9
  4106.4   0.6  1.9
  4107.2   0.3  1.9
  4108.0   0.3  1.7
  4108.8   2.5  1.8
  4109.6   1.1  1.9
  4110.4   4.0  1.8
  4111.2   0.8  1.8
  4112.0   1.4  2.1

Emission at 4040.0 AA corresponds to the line [O II] 3727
